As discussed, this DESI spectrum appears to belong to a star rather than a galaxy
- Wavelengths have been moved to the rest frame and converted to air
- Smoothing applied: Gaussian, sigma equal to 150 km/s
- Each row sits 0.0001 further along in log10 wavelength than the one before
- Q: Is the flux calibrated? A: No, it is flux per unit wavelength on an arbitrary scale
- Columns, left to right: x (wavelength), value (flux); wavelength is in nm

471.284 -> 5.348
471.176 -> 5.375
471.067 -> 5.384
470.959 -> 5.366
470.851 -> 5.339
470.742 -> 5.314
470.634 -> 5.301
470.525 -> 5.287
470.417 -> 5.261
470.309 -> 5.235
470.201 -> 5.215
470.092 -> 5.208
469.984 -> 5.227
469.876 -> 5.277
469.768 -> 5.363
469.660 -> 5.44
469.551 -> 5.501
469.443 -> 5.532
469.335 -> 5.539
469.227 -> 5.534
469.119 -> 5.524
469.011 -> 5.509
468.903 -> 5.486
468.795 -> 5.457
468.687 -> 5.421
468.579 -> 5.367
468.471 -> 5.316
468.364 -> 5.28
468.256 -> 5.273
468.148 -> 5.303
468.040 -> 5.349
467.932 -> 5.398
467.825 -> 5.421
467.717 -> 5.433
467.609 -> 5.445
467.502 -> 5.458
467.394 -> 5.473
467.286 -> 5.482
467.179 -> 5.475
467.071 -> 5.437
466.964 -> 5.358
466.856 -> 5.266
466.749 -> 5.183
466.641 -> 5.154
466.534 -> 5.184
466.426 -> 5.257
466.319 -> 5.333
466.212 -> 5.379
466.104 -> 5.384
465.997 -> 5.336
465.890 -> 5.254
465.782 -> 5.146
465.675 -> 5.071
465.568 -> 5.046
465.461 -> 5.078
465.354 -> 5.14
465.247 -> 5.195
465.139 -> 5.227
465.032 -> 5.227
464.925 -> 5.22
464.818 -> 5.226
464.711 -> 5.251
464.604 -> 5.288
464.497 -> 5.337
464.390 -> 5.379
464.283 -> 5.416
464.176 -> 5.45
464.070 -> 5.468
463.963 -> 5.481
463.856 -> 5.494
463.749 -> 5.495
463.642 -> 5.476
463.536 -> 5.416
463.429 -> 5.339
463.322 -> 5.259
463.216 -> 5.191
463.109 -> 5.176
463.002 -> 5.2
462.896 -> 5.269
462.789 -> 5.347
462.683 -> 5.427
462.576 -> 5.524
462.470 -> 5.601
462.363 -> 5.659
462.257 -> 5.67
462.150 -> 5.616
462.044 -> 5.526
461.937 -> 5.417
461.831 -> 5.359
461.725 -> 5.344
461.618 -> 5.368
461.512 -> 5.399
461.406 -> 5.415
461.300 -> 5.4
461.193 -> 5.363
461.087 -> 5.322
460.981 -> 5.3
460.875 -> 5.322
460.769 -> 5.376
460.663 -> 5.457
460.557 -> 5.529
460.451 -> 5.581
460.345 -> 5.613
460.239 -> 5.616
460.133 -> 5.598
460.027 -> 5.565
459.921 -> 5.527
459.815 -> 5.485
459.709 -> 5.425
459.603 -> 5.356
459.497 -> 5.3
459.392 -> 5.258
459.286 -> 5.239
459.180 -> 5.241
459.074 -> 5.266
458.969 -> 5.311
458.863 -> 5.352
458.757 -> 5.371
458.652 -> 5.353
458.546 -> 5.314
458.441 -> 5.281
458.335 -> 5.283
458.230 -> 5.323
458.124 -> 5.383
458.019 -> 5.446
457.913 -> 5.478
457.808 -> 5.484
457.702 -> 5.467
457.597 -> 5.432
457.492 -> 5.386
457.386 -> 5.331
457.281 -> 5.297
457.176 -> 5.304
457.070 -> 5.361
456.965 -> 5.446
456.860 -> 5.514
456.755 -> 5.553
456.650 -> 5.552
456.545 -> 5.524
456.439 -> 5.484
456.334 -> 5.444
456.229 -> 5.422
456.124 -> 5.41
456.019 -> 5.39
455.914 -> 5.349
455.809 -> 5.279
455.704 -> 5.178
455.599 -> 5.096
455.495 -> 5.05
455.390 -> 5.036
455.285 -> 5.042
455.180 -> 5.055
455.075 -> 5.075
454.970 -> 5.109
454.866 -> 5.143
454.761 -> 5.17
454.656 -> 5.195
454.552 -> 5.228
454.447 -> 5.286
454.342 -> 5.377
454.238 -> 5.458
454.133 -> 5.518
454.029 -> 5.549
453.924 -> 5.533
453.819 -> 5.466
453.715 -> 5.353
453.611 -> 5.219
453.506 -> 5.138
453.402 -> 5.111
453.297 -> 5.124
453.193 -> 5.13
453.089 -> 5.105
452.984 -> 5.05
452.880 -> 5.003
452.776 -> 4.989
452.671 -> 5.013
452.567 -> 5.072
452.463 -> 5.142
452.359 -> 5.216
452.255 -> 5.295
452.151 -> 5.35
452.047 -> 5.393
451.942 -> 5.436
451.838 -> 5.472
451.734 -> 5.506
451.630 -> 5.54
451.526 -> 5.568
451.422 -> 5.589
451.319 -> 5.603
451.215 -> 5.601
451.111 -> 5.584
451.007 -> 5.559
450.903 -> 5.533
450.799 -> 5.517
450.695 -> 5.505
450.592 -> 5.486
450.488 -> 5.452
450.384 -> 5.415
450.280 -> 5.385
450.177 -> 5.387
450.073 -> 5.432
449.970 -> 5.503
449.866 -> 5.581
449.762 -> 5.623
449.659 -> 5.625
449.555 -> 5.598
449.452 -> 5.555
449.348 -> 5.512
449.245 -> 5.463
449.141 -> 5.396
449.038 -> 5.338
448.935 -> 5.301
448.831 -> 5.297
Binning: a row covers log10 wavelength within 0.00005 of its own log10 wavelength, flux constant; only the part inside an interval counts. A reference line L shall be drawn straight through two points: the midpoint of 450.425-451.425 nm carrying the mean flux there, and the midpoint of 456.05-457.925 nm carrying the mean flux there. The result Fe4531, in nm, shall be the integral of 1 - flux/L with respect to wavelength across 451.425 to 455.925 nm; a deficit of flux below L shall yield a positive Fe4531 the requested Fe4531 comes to 0.20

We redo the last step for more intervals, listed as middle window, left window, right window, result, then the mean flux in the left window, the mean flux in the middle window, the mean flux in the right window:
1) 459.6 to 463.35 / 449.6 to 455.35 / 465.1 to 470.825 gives -0.07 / 5.34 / 5.44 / 5.33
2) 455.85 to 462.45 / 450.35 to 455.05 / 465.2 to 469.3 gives -0.11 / 5.33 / 5.42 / 5.33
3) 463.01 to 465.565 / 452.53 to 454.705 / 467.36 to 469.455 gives 0.03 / 5.24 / 5.31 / 5.42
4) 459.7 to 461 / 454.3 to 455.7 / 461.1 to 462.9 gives -0.03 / 5.14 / 5.5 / 5.45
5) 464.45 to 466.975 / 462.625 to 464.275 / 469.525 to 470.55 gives 0.05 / 5.37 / 5.23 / 5.3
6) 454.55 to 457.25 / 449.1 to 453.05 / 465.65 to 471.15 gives 0.06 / 5.42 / 5.29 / 5.35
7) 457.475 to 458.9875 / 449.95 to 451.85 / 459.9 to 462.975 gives 0.03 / 5.51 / 5.38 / 5.46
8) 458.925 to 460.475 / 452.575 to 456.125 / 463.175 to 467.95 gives -0.05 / 5.21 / 5.42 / 5.32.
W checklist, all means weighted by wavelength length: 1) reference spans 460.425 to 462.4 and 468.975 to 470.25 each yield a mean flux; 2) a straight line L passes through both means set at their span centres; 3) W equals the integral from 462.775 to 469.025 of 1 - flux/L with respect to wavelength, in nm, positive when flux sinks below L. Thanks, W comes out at 0.111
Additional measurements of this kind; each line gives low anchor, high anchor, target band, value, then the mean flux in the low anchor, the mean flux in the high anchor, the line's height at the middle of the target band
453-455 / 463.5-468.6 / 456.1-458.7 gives -0.06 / 5.27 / 5.32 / 5.29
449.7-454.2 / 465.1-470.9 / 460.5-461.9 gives -0.01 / 5.37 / 5.33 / 5.35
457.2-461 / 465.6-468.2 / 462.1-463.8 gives -0.02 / 5.4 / 5.33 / 5.37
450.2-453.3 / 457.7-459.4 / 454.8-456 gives 0.05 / 5.36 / 5.34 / 5.35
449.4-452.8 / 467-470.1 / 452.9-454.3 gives 0.04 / 5.44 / 5.42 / 5.44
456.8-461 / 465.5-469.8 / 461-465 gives -0.01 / 5.4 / 5.36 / 5.38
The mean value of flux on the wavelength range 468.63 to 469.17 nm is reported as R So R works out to 5.48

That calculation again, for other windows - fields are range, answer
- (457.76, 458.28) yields 5.42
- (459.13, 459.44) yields 5.24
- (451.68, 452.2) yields 5.42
